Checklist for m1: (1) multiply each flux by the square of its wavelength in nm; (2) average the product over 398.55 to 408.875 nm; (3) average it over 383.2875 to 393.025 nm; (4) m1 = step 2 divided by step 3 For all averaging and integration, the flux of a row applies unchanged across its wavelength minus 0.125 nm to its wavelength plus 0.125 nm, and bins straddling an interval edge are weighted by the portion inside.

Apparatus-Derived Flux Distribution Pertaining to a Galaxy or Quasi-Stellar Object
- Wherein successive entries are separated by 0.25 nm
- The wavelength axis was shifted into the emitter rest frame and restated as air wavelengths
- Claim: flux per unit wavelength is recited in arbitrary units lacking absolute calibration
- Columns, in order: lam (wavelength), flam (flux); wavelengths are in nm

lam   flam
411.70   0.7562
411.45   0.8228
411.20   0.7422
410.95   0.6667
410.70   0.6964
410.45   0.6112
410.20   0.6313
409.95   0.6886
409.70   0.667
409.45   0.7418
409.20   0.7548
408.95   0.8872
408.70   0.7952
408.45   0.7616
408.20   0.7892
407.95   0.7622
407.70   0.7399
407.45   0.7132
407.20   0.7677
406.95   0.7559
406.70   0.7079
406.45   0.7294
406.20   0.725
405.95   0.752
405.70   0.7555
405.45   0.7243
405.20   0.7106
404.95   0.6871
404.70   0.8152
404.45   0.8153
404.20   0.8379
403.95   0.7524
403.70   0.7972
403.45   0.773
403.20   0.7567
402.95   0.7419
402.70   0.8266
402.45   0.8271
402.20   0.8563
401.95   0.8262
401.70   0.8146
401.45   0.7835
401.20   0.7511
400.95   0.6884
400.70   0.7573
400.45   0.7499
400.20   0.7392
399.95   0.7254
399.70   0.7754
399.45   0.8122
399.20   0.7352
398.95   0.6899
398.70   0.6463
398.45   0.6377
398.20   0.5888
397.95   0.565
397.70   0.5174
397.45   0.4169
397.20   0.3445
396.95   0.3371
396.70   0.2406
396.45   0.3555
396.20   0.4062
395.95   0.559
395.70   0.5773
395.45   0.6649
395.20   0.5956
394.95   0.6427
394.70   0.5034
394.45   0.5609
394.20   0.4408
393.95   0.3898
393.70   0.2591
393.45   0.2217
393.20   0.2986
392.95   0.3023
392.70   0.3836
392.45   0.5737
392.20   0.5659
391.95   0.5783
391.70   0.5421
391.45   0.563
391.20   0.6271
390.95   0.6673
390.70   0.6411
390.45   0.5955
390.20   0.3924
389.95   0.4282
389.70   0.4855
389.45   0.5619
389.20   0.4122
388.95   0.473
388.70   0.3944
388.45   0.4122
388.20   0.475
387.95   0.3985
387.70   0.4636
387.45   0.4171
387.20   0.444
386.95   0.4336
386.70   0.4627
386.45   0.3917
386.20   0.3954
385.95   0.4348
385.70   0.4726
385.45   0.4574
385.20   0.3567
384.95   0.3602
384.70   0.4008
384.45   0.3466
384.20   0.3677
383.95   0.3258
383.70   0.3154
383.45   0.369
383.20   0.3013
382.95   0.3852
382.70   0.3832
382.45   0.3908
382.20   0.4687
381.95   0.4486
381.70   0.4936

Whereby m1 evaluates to 1.81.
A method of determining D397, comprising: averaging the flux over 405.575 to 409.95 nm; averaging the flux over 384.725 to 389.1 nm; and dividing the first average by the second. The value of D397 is 1.8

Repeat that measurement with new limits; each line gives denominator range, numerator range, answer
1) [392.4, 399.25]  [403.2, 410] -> 1.59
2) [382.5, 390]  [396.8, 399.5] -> 1.37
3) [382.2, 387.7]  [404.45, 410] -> 1.90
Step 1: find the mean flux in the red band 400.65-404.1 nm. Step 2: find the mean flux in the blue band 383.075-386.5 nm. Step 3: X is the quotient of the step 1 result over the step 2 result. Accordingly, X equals 2.1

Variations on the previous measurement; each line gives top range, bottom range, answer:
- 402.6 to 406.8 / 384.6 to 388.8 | 1.80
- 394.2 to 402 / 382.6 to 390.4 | 1.48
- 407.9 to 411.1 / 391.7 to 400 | 1.42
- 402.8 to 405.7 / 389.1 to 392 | 1.41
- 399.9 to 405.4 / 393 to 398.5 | 1.70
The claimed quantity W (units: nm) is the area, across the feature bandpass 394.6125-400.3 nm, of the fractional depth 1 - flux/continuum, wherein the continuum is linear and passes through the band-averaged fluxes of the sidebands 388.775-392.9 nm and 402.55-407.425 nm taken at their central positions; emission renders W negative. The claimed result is 0.61 nm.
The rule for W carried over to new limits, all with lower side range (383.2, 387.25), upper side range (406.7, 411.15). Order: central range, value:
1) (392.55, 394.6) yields 0.604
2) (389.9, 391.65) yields -0.341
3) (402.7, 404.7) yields -0.399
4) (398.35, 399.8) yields -0.310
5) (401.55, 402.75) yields -0.370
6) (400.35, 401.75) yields -0.308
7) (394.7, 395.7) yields -0.142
